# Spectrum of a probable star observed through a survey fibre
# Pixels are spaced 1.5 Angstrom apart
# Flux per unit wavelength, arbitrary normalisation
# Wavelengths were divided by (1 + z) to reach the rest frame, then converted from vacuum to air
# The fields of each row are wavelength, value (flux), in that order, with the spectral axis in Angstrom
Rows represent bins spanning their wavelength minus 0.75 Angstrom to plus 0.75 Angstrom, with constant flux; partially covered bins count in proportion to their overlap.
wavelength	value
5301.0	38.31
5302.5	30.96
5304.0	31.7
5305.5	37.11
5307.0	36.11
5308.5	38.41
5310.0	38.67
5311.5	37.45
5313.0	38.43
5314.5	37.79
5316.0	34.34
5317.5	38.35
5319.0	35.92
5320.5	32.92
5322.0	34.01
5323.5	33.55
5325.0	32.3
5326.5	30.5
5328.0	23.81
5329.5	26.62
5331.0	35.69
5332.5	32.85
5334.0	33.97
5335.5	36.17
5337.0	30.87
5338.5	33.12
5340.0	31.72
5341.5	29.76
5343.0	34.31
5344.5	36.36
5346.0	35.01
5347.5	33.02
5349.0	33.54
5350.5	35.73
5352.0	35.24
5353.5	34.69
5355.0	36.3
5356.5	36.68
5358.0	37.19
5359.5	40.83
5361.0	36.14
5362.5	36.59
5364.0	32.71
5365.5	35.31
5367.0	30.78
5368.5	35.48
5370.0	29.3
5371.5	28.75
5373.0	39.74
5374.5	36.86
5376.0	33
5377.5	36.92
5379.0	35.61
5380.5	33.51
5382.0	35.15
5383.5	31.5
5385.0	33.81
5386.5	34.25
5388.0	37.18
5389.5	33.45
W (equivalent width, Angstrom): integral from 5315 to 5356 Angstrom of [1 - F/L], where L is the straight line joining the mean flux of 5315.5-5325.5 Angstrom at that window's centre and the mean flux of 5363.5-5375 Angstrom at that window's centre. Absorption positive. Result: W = 1.0 Angstrom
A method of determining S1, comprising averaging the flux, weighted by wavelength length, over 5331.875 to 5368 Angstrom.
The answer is 34.5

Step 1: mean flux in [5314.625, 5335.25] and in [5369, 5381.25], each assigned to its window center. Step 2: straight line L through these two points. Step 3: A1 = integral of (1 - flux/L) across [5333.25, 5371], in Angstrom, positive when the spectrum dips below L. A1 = -0.9 Angstrom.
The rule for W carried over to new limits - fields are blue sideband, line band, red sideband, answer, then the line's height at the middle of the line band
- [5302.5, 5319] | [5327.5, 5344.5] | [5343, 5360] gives 1.88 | 36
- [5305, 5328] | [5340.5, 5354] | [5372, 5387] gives 0.39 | 35.1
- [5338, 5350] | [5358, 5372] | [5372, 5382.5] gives 0.23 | 34.8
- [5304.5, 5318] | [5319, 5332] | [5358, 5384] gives 1.84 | 36.7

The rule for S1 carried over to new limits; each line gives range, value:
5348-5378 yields 35.1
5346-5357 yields 35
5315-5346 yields 32.9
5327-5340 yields 31.6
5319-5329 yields 31.4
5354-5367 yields 36.1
